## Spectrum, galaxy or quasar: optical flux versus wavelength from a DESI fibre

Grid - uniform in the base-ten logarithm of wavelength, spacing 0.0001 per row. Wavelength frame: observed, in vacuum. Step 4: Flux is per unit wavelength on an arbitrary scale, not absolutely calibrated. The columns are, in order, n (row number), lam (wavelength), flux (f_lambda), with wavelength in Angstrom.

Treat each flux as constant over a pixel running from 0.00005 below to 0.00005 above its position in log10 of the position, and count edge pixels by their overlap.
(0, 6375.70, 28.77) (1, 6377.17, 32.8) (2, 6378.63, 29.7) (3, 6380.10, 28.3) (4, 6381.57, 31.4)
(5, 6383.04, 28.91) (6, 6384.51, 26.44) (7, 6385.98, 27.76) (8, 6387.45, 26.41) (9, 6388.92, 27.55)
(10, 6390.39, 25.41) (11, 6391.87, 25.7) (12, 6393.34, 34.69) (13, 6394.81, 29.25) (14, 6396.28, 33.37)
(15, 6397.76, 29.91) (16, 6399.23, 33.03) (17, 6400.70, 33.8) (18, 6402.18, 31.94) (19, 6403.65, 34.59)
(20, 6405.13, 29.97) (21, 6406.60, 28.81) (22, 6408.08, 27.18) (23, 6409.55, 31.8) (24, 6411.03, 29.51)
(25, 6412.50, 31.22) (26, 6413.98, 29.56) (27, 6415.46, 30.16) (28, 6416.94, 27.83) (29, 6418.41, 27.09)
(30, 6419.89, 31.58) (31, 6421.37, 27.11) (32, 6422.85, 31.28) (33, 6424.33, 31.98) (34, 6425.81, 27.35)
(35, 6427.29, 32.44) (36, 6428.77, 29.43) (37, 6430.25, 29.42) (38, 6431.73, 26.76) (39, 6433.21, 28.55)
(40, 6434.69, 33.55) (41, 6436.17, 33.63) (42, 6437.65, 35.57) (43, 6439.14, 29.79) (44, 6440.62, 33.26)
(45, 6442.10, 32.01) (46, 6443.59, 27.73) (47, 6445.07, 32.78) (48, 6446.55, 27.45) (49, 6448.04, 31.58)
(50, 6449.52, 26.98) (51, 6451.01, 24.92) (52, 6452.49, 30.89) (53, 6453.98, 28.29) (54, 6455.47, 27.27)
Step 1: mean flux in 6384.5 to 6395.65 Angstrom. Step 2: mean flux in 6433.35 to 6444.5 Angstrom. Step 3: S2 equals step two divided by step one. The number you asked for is 1.14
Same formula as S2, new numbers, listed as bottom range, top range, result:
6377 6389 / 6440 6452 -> 1.03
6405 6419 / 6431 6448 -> 1.06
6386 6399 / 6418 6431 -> 1.02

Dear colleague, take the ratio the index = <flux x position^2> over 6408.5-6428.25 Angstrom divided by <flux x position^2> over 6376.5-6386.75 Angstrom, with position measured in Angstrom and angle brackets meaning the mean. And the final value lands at 1.0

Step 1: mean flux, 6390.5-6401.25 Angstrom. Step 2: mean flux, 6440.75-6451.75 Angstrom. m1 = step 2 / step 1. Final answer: 0.95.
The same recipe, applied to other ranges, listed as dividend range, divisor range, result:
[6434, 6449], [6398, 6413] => 1.02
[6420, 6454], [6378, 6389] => 1.07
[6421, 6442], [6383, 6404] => 1.03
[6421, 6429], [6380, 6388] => 1.07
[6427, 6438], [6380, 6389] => 1.10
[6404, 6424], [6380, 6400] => 1.01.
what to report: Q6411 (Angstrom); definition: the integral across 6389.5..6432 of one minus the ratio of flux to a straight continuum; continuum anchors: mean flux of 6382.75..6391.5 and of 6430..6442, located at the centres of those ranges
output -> -1.54 Angstrom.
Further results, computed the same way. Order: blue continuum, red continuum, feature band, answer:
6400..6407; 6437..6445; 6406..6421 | 1.2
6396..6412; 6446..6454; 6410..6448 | -0.9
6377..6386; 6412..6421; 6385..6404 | -0.5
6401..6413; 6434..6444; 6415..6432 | 1.2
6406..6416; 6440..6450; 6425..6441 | -0.4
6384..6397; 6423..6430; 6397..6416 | -1.0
